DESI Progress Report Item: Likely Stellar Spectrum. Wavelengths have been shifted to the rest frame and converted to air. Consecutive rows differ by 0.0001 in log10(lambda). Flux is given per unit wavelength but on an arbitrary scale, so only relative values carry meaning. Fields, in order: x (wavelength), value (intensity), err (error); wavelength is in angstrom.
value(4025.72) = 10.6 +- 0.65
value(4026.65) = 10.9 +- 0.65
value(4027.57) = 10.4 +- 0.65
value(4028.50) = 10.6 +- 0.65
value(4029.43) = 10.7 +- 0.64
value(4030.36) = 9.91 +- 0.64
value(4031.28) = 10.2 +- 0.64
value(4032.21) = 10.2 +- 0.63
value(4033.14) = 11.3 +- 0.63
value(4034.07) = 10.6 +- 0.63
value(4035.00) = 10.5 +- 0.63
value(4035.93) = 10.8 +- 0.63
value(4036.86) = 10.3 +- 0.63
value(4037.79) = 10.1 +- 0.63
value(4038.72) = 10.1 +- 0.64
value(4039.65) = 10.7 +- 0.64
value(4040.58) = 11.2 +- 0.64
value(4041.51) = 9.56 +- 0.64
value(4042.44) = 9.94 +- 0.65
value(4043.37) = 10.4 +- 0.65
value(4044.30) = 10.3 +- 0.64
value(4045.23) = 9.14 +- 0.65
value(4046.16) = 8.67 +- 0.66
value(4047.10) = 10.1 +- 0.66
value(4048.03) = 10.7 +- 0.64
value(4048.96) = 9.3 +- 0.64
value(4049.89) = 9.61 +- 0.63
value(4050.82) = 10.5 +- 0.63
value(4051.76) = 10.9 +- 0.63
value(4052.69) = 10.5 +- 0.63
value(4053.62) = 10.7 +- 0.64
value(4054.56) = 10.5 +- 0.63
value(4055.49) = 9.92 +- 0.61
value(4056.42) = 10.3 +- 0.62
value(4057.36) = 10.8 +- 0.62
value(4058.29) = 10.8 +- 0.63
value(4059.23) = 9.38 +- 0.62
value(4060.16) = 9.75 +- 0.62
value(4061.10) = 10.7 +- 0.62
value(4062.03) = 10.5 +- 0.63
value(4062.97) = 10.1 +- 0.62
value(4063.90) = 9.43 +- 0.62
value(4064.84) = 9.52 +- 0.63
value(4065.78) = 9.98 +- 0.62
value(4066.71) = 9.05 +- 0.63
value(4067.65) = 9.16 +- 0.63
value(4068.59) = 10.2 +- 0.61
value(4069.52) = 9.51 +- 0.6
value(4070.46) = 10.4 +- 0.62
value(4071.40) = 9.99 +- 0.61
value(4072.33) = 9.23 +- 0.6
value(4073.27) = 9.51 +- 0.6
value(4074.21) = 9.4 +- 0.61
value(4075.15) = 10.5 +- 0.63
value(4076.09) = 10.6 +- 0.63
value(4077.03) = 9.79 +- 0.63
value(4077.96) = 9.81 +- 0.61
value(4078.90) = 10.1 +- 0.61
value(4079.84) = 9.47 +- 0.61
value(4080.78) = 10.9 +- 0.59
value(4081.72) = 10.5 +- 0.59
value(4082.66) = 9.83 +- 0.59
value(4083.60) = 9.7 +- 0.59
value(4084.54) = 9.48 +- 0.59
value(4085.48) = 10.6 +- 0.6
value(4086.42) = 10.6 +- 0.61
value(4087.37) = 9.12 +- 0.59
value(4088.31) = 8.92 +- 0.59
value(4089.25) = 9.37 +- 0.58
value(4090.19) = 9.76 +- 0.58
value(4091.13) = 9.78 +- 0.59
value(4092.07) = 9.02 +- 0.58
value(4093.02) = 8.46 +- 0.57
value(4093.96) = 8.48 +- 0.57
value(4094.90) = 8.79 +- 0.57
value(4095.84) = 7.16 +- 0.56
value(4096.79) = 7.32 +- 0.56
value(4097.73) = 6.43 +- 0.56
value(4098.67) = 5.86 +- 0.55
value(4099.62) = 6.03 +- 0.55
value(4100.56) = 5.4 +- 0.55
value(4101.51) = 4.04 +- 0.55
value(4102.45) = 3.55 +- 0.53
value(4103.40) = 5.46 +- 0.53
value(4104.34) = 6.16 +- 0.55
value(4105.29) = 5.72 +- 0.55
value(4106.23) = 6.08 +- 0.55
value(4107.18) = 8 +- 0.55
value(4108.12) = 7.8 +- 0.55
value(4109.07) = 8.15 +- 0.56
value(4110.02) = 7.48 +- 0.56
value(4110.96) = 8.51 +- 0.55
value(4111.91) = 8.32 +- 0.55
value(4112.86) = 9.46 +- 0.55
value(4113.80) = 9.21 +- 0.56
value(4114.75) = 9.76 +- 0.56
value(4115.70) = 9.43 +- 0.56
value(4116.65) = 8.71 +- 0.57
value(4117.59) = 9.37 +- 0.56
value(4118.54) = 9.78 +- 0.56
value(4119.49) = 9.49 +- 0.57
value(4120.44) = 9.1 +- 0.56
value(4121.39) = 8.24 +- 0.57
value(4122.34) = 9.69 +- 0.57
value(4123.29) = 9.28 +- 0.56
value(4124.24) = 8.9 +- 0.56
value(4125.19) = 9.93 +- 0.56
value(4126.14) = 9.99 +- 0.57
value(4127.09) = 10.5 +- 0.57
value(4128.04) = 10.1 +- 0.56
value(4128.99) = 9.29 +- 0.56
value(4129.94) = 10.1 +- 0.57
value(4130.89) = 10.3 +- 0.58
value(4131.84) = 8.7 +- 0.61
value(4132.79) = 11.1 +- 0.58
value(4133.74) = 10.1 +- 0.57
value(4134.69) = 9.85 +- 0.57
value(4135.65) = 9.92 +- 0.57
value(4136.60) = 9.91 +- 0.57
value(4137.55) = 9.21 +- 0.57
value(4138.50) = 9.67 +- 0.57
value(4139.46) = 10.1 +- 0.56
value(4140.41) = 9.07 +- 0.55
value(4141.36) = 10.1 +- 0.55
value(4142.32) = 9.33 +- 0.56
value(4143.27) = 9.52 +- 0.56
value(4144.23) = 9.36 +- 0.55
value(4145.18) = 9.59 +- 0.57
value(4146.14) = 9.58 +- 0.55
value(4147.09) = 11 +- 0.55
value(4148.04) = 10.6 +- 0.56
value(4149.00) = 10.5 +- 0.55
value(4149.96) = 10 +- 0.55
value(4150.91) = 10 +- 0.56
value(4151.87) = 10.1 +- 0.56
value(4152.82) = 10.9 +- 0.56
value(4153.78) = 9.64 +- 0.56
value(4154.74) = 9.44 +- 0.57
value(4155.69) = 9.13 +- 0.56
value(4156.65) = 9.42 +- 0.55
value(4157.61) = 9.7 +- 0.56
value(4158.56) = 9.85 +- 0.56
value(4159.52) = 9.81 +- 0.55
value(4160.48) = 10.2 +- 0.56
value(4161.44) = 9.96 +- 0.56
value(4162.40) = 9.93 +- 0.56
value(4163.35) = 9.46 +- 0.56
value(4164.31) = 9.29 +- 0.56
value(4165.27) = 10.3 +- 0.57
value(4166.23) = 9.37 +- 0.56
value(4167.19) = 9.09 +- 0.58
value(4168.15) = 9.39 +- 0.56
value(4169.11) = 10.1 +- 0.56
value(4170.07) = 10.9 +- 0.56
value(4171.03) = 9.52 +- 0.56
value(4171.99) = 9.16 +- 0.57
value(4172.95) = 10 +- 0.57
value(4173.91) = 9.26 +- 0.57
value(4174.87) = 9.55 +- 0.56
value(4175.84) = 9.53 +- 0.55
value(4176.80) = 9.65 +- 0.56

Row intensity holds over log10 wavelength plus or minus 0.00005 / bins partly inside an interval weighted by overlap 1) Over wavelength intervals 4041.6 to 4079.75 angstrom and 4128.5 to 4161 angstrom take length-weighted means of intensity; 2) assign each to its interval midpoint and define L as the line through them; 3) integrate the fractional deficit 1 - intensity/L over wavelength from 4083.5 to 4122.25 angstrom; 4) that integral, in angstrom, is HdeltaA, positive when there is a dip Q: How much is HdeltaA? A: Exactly 7.1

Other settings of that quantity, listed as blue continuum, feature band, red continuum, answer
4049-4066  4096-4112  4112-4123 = 5.07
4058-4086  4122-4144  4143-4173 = 0.22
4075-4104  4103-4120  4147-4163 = 1.59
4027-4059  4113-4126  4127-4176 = 0.83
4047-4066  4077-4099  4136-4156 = 2.04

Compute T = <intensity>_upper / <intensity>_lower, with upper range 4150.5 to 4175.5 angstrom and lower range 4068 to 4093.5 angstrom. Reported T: 0.99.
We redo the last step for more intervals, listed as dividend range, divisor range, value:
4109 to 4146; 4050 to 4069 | 0.94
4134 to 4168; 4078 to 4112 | 1.21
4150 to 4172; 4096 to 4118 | 1.36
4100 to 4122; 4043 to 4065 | 0.76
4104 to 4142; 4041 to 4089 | 0.92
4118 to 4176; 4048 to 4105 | 1.06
